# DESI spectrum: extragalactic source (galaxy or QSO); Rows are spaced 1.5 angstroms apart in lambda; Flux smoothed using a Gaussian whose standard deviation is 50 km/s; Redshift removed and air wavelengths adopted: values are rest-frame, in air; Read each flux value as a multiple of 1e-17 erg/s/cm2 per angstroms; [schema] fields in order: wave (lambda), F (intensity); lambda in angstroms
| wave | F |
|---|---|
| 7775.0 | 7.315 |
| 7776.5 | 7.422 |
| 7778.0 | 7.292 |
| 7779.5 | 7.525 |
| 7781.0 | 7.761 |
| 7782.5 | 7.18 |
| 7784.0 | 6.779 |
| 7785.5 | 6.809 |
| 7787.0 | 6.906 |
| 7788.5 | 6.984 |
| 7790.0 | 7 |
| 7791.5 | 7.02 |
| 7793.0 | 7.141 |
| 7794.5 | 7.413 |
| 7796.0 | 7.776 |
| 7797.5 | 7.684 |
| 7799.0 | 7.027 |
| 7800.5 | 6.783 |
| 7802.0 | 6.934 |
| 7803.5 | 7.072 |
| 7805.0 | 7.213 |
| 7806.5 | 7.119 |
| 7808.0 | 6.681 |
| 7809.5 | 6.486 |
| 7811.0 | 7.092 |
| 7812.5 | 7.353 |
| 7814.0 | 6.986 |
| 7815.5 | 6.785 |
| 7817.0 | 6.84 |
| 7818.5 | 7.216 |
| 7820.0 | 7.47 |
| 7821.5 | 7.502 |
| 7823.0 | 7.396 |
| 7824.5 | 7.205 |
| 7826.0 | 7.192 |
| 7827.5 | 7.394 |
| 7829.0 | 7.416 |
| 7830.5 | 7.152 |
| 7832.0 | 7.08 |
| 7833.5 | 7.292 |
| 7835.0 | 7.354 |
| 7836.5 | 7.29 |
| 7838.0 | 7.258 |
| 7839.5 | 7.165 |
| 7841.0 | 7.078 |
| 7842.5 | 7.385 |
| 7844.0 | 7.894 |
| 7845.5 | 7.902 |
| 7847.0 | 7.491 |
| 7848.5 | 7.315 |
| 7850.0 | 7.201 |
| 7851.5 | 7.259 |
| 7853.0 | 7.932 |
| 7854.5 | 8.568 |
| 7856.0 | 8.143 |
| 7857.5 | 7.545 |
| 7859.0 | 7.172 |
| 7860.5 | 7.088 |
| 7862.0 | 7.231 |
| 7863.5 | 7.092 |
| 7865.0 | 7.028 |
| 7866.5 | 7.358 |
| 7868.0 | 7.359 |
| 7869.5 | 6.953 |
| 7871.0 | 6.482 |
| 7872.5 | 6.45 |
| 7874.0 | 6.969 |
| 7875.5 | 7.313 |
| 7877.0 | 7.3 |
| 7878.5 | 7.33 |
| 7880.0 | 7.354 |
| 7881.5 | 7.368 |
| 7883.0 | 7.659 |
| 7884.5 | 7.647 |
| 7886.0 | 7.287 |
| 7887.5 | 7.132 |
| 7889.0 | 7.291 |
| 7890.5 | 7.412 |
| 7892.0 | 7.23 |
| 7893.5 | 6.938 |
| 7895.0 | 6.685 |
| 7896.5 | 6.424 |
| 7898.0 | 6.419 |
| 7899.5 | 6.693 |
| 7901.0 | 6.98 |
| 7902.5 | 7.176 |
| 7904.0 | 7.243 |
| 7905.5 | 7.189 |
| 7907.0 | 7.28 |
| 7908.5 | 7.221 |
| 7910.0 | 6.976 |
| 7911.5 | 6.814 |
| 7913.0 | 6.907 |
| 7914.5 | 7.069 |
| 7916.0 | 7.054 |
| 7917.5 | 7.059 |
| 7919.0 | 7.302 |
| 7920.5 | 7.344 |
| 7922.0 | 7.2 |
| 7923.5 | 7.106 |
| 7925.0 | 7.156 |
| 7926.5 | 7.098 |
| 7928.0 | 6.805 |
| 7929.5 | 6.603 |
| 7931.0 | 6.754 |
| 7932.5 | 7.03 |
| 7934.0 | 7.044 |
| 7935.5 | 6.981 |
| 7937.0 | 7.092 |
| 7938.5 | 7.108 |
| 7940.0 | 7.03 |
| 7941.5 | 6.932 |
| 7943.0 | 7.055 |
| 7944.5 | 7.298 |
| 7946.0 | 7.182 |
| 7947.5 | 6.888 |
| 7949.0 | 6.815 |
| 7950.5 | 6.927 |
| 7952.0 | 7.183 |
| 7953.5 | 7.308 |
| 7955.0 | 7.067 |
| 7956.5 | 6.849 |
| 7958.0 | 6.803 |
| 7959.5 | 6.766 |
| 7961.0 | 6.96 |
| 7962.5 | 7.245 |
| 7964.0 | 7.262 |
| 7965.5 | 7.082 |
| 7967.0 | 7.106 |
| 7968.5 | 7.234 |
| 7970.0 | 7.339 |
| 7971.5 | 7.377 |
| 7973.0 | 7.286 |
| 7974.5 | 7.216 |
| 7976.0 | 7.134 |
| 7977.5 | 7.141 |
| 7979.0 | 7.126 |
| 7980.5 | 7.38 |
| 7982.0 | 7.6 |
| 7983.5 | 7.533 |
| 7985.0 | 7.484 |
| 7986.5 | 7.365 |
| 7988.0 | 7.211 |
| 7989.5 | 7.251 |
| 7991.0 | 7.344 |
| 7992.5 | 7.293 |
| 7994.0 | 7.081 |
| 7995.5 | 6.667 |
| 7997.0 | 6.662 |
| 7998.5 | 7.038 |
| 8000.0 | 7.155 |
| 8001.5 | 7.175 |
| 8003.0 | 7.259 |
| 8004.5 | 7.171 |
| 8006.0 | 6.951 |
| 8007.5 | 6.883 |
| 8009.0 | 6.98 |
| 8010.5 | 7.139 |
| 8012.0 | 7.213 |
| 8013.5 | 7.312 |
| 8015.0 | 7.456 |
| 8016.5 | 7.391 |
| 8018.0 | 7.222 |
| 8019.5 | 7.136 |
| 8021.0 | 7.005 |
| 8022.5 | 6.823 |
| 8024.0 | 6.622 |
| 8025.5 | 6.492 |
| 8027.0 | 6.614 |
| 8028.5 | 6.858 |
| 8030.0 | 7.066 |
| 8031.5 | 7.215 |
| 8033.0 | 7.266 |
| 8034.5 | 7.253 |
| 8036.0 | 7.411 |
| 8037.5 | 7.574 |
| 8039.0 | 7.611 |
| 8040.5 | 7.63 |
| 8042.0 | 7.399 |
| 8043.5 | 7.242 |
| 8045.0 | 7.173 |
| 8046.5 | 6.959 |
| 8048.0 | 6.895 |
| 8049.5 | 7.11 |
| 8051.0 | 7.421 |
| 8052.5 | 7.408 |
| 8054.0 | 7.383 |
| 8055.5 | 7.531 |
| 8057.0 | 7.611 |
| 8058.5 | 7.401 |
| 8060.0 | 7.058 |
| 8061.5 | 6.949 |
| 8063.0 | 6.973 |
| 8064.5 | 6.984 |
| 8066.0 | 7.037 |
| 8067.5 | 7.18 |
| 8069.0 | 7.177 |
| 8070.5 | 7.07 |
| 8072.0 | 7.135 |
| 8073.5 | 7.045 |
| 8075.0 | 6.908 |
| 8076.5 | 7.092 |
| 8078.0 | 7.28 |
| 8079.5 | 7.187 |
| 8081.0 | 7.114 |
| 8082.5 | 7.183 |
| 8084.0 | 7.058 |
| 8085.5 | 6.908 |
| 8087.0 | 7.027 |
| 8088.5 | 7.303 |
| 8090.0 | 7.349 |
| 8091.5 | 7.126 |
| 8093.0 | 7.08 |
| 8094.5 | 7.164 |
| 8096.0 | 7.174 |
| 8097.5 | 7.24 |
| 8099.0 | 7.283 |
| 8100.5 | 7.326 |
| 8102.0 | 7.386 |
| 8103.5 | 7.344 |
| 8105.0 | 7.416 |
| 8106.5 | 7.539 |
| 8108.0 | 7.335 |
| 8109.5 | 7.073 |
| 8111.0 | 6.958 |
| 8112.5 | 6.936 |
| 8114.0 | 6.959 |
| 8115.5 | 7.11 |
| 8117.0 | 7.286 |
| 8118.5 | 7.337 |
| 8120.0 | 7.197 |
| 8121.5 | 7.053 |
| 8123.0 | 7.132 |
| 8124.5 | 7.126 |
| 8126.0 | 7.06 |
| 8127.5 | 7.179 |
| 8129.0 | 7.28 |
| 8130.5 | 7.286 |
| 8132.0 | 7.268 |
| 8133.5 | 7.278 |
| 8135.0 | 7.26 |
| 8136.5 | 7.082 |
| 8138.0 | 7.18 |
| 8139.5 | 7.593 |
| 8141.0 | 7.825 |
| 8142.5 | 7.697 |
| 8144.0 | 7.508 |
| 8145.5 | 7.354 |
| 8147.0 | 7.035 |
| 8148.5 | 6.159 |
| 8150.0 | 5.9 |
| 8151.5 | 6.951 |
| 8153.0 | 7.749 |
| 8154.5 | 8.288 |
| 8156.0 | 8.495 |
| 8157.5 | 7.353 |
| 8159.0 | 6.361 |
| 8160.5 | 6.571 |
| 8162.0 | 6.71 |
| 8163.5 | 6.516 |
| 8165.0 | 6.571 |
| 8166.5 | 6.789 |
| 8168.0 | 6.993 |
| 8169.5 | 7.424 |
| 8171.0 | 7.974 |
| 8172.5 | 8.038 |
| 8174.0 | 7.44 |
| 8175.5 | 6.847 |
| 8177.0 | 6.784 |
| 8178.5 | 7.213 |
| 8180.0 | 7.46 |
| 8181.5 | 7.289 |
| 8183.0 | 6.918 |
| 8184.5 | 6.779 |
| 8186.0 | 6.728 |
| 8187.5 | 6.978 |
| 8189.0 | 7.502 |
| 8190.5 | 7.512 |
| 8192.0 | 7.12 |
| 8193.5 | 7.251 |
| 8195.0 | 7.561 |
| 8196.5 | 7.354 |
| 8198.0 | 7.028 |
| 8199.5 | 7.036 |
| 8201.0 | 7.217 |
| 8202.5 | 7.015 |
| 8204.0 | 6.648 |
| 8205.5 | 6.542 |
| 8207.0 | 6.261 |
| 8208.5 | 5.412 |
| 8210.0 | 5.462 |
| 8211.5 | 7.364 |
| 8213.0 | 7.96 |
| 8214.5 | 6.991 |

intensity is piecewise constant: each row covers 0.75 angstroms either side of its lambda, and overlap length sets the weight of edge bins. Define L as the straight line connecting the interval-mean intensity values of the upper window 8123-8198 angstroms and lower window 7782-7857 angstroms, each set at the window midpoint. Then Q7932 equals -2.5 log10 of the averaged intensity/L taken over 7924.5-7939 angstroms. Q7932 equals 0.04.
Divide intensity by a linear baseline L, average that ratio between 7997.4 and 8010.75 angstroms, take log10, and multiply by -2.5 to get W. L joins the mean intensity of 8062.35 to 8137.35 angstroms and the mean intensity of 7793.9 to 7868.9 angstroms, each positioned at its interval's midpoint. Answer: 0.02 mag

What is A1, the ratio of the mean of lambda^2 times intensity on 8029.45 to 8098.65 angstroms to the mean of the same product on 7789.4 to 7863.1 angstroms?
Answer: 1.0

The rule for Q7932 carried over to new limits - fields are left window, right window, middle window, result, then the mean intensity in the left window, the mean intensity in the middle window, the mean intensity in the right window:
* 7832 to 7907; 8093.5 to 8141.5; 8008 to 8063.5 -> 0.01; 7.25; 7.18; 7.24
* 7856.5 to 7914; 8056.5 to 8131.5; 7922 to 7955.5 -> 0.02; 7.11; 7.02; 7.17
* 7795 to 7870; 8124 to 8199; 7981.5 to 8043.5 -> 0.01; 7.29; 7.17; 7.19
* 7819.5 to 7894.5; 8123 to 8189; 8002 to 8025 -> 0.02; 7.32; 7.1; 7.17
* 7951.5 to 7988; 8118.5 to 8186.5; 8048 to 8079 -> 0.00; 7.2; 7.18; 7.17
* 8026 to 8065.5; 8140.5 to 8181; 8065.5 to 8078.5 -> 0.02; 7.22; 7.1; 7.18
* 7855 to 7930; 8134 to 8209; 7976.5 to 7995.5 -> -0.03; 7.13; 7.29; 7.11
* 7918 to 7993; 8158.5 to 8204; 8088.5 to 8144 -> -0.02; 7.13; 7.25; 7.1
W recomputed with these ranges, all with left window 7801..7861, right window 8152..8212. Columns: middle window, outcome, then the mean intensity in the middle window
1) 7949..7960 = 0.04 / 6.98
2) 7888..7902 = 0.05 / 6.91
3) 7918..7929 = 0.02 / 7.13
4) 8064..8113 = -0.01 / 7.17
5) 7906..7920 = 0.02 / 7.08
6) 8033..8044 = -0.04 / 7.44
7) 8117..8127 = -0.01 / 7.16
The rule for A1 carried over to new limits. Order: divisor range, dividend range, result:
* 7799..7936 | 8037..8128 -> 1.06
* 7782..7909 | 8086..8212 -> 1.07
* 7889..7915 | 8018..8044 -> 1.05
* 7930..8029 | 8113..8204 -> 1.06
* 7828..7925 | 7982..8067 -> 1.03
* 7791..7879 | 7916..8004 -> 1.01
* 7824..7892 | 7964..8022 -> 1.02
